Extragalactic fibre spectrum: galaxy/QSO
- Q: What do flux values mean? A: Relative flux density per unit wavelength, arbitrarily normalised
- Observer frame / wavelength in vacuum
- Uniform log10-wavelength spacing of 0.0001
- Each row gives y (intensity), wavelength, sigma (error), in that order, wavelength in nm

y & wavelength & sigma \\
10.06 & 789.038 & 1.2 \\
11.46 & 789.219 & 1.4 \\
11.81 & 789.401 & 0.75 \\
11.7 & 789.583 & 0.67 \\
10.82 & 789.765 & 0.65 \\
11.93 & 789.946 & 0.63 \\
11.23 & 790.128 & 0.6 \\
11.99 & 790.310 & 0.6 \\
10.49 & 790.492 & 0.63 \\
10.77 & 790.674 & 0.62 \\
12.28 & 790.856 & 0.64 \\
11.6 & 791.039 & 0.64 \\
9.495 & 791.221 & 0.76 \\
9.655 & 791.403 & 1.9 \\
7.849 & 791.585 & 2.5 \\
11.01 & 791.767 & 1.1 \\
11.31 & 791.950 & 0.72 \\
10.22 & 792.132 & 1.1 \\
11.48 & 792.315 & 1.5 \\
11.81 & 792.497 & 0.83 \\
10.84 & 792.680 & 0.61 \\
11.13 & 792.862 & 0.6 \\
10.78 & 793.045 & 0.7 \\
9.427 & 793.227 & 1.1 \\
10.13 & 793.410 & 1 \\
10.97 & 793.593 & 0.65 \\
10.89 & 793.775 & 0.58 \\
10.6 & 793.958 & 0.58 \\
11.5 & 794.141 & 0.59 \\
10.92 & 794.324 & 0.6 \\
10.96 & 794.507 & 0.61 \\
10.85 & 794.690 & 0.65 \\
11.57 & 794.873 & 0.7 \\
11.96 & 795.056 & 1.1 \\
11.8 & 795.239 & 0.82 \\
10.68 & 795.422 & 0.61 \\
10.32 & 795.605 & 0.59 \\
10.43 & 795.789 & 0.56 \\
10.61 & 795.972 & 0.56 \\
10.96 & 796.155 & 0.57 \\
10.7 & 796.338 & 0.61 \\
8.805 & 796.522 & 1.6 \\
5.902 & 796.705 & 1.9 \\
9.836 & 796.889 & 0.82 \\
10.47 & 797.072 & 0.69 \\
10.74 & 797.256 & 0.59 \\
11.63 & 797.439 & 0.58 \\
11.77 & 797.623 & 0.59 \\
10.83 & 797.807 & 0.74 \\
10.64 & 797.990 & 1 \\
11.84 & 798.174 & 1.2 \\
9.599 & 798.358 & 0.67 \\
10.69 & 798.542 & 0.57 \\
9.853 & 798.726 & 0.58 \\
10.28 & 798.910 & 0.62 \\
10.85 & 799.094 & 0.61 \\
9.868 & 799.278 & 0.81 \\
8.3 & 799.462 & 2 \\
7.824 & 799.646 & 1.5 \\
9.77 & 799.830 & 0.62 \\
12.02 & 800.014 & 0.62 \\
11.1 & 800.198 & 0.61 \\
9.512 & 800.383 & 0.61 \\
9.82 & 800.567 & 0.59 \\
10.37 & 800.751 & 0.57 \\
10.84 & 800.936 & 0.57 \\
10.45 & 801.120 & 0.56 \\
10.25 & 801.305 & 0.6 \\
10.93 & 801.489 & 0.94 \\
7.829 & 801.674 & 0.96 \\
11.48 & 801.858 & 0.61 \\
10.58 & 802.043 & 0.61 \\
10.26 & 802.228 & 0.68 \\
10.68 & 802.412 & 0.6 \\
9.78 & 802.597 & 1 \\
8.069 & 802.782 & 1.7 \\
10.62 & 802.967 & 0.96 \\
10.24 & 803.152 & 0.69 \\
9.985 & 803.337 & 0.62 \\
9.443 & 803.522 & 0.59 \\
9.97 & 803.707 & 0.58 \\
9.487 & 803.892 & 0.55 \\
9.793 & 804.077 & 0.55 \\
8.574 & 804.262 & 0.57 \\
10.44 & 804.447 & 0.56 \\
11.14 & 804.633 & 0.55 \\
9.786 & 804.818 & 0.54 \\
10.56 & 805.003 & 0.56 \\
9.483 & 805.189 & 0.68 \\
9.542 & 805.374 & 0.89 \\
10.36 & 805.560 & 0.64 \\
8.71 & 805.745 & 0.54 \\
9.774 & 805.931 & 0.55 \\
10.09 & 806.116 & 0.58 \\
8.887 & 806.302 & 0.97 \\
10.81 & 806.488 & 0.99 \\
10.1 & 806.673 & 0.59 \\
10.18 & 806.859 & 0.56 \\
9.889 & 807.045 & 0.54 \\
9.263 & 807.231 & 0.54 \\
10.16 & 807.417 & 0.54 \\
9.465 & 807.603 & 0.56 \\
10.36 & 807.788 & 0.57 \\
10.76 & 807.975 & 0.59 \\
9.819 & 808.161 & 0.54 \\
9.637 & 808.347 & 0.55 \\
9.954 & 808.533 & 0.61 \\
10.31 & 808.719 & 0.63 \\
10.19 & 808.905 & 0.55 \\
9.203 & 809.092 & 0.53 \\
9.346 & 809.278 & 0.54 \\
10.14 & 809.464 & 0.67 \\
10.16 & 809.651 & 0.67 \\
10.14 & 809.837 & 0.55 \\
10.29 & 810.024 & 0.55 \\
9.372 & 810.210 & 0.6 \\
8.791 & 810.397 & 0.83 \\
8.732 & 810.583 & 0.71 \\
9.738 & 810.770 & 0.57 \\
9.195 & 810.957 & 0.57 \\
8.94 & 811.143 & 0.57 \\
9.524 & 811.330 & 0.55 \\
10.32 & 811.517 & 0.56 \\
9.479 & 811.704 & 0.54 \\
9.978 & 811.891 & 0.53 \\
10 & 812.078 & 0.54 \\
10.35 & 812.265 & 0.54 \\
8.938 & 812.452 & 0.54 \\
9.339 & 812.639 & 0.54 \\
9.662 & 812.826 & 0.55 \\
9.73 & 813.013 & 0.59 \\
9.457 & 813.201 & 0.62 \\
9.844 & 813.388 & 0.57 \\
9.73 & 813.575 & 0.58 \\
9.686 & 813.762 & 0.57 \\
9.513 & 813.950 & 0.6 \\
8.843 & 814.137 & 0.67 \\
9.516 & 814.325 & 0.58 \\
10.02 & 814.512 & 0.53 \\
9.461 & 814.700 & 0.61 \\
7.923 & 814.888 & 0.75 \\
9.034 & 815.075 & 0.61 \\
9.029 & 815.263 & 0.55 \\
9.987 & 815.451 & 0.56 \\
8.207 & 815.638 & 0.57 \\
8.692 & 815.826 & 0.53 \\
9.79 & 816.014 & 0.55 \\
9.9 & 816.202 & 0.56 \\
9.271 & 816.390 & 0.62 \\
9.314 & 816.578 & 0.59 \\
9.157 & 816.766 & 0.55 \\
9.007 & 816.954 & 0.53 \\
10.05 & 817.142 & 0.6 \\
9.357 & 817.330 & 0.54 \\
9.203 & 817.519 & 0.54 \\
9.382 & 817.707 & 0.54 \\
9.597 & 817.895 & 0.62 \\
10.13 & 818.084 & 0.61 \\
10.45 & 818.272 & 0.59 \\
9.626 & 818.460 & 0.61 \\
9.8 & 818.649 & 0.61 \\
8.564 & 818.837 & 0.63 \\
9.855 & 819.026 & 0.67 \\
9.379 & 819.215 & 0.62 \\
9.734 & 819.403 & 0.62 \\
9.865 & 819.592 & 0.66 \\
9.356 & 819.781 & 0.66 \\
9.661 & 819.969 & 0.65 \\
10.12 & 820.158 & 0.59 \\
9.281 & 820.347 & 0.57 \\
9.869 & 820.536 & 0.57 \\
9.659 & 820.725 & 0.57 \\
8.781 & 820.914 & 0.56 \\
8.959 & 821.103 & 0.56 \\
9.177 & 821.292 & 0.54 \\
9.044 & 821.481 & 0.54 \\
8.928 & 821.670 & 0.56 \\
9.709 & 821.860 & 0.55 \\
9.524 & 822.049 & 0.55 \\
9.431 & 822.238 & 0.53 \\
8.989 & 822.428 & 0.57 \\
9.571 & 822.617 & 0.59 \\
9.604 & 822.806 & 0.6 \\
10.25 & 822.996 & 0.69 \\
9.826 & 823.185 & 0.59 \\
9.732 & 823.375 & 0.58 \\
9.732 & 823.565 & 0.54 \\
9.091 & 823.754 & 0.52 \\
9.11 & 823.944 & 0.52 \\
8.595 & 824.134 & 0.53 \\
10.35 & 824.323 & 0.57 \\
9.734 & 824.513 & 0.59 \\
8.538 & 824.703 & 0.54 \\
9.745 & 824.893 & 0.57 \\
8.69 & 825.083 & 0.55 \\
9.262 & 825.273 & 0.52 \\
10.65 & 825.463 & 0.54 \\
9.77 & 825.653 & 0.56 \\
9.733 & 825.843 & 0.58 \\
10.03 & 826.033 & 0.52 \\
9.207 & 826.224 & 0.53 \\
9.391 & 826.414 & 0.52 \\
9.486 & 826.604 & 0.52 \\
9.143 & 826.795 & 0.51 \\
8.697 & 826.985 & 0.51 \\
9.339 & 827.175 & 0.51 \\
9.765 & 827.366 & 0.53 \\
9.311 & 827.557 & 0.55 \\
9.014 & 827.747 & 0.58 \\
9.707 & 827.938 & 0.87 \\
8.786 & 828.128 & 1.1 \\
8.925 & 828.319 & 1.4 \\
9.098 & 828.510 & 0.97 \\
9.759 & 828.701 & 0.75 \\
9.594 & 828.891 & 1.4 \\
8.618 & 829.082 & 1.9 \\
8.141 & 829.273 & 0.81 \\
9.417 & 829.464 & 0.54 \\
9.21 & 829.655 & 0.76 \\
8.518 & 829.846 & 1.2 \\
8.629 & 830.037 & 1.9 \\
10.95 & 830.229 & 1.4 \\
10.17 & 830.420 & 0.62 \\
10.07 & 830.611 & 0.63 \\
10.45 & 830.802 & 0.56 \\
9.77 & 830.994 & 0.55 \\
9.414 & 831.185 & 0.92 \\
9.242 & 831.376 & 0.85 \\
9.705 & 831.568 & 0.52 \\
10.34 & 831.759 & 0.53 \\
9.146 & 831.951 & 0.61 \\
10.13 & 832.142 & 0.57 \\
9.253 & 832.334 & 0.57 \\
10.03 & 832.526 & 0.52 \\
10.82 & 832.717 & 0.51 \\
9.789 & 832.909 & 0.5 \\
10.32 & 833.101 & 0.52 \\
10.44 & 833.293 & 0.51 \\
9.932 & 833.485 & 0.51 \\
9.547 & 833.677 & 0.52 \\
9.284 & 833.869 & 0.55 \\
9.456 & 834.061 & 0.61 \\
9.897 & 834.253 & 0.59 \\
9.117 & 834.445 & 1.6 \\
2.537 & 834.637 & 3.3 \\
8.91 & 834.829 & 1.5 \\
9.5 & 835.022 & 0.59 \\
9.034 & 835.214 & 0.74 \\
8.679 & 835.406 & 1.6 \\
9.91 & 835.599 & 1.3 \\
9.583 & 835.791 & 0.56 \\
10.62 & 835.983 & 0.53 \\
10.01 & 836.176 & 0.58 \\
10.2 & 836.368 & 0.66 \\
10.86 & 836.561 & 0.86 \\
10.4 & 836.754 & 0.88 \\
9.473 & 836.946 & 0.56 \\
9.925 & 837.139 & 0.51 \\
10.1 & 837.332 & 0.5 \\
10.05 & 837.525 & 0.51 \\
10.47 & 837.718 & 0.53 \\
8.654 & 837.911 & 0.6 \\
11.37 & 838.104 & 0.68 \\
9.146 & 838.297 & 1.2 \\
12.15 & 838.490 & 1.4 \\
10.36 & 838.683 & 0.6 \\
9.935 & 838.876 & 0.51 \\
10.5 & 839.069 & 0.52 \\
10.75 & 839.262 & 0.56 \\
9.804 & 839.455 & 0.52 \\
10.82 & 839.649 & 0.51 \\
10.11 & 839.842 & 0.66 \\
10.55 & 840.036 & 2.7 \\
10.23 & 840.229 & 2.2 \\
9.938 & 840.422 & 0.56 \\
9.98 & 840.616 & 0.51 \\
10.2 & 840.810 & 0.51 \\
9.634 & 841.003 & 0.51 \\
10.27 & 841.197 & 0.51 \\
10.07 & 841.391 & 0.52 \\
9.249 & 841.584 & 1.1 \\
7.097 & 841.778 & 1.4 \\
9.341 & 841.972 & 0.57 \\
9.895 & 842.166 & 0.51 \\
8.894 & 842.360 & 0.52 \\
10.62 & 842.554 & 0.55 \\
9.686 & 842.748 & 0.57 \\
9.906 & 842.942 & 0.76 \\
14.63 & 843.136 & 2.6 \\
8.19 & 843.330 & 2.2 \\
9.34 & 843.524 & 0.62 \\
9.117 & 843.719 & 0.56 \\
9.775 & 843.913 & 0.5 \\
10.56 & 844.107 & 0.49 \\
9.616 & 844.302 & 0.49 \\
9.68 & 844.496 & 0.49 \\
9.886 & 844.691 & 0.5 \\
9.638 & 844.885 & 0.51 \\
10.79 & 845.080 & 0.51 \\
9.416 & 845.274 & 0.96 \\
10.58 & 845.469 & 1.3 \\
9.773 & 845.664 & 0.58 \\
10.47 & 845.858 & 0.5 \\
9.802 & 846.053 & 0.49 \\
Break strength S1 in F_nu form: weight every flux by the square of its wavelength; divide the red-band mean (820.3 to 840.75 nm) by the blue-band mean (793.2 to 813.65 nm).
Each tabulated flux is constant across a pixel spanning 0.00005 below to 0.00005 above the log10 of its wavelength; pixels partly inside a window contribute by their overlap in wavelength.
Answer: 1.0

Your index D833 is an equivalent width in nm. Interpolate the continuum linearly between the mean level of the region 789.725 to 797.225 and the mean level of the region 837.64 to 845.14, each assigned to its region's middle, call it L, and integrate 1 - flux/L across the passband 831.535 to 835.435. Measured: 0.31 nm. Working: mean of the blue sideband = 10.7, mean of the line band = 9.33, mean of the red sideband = 10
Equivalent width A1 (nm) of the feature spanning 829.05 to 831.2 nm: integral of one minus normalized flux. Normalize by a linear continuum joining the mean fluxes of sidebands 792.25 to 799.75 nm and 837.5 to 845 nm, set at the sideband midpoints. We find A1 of 0.14 nm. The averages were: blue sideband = 10.5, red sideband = 10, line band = 9.47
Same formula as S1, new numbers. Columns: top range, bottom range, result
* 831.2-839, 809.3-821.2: 1.07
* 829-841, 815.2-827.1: 1.07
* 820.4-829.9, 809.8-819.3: 1.01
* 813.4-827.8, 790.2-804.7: 0.96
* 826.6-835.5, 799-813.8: 1.01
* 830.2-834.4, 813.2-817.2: 1.11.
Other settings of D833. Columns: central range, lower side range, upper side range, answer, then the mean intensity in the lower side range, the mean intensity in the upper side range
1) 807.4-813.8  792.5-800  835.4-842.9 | 0.36 nm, 10.5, 10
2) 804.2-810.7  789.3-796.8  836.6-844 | 0.42 nm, 10.7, 10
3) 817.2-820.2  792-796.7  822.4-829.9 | 0.02 nm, 10.7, 9.36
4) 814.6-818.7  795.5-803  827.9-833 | 0.18 nm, 10.2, 9.54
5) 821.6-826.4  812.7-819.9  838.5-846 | 0.05 nm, 9.45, 10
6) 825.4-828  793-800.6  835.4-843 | 0.16 nm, 10.4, 10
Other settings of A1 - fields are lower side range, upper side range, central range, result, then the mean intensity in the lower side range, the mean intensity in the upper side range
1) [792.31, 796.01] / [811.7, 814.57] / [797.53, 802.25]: 0.110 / 10.9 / 9.63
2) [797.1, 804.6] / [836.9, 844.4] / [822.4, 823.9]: 0.071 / 10.2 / 10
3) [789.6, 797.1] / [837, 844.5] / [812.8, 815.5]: 0.252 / 10.7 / 10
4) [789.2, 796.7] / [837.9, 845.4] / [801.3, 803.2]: 0.108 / 10.8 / 10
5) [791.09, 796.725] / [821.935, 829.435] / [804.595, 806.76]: 0.048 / 10.6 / 9.38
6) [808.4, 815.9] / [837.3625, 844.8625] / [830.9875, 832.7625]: 0.018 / 9.52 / 10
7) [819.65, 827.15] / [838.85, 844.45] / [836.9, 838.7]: -0.061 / 9.45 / 9.95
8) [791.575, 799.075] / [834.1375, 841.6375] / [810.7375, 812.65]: 0.129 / 10.6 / 9.82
